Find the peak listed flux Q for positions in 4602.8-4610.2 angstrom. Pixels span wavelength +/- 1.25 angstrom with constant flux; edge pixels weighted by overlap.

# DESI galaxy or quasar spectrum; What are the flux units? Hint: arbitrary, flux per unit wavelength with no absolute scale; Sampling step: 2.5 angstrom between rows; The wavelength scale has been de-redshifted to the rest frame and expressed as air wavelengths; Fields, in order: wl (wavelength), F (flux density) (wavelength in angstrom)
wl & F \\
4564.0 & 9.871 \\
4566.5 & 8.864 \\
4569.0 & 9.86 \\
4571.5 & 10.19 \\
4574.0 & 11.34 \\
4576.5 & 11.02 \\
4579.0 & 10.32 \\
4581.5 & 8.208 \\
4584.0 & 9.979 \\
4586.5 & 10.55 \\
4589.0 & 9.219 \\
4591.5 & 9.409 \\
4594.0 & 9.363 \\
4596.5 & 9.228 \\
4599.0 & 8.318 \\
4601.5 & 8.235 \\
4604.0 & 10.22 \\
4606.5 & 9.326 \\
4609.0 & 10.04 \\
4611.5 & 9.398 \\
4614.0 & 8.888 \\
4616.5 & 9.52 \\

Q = 10.22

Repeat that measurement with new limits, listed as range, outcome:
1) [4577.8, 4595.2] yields 10.55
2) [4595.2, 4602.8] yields 9.228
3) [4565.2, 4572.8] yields 10.19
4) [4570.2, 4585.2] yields 11.34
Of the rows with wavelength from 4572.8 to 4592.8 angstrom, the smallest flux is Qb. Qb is 8.208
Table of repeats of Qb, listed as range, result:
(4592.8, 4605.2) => 8.235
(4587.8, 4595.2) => 9.219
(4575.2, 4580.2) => 10.32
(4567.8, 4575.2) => 9.86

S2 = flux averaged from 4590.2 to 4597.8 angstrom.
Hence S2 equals 9.33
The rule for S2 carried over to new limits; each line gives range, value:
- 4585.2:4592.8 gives 9.73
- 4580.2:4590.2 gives 9.49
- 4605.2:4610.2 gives 9.68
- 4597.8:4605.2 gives 8.92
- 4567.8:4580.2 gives 10.5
